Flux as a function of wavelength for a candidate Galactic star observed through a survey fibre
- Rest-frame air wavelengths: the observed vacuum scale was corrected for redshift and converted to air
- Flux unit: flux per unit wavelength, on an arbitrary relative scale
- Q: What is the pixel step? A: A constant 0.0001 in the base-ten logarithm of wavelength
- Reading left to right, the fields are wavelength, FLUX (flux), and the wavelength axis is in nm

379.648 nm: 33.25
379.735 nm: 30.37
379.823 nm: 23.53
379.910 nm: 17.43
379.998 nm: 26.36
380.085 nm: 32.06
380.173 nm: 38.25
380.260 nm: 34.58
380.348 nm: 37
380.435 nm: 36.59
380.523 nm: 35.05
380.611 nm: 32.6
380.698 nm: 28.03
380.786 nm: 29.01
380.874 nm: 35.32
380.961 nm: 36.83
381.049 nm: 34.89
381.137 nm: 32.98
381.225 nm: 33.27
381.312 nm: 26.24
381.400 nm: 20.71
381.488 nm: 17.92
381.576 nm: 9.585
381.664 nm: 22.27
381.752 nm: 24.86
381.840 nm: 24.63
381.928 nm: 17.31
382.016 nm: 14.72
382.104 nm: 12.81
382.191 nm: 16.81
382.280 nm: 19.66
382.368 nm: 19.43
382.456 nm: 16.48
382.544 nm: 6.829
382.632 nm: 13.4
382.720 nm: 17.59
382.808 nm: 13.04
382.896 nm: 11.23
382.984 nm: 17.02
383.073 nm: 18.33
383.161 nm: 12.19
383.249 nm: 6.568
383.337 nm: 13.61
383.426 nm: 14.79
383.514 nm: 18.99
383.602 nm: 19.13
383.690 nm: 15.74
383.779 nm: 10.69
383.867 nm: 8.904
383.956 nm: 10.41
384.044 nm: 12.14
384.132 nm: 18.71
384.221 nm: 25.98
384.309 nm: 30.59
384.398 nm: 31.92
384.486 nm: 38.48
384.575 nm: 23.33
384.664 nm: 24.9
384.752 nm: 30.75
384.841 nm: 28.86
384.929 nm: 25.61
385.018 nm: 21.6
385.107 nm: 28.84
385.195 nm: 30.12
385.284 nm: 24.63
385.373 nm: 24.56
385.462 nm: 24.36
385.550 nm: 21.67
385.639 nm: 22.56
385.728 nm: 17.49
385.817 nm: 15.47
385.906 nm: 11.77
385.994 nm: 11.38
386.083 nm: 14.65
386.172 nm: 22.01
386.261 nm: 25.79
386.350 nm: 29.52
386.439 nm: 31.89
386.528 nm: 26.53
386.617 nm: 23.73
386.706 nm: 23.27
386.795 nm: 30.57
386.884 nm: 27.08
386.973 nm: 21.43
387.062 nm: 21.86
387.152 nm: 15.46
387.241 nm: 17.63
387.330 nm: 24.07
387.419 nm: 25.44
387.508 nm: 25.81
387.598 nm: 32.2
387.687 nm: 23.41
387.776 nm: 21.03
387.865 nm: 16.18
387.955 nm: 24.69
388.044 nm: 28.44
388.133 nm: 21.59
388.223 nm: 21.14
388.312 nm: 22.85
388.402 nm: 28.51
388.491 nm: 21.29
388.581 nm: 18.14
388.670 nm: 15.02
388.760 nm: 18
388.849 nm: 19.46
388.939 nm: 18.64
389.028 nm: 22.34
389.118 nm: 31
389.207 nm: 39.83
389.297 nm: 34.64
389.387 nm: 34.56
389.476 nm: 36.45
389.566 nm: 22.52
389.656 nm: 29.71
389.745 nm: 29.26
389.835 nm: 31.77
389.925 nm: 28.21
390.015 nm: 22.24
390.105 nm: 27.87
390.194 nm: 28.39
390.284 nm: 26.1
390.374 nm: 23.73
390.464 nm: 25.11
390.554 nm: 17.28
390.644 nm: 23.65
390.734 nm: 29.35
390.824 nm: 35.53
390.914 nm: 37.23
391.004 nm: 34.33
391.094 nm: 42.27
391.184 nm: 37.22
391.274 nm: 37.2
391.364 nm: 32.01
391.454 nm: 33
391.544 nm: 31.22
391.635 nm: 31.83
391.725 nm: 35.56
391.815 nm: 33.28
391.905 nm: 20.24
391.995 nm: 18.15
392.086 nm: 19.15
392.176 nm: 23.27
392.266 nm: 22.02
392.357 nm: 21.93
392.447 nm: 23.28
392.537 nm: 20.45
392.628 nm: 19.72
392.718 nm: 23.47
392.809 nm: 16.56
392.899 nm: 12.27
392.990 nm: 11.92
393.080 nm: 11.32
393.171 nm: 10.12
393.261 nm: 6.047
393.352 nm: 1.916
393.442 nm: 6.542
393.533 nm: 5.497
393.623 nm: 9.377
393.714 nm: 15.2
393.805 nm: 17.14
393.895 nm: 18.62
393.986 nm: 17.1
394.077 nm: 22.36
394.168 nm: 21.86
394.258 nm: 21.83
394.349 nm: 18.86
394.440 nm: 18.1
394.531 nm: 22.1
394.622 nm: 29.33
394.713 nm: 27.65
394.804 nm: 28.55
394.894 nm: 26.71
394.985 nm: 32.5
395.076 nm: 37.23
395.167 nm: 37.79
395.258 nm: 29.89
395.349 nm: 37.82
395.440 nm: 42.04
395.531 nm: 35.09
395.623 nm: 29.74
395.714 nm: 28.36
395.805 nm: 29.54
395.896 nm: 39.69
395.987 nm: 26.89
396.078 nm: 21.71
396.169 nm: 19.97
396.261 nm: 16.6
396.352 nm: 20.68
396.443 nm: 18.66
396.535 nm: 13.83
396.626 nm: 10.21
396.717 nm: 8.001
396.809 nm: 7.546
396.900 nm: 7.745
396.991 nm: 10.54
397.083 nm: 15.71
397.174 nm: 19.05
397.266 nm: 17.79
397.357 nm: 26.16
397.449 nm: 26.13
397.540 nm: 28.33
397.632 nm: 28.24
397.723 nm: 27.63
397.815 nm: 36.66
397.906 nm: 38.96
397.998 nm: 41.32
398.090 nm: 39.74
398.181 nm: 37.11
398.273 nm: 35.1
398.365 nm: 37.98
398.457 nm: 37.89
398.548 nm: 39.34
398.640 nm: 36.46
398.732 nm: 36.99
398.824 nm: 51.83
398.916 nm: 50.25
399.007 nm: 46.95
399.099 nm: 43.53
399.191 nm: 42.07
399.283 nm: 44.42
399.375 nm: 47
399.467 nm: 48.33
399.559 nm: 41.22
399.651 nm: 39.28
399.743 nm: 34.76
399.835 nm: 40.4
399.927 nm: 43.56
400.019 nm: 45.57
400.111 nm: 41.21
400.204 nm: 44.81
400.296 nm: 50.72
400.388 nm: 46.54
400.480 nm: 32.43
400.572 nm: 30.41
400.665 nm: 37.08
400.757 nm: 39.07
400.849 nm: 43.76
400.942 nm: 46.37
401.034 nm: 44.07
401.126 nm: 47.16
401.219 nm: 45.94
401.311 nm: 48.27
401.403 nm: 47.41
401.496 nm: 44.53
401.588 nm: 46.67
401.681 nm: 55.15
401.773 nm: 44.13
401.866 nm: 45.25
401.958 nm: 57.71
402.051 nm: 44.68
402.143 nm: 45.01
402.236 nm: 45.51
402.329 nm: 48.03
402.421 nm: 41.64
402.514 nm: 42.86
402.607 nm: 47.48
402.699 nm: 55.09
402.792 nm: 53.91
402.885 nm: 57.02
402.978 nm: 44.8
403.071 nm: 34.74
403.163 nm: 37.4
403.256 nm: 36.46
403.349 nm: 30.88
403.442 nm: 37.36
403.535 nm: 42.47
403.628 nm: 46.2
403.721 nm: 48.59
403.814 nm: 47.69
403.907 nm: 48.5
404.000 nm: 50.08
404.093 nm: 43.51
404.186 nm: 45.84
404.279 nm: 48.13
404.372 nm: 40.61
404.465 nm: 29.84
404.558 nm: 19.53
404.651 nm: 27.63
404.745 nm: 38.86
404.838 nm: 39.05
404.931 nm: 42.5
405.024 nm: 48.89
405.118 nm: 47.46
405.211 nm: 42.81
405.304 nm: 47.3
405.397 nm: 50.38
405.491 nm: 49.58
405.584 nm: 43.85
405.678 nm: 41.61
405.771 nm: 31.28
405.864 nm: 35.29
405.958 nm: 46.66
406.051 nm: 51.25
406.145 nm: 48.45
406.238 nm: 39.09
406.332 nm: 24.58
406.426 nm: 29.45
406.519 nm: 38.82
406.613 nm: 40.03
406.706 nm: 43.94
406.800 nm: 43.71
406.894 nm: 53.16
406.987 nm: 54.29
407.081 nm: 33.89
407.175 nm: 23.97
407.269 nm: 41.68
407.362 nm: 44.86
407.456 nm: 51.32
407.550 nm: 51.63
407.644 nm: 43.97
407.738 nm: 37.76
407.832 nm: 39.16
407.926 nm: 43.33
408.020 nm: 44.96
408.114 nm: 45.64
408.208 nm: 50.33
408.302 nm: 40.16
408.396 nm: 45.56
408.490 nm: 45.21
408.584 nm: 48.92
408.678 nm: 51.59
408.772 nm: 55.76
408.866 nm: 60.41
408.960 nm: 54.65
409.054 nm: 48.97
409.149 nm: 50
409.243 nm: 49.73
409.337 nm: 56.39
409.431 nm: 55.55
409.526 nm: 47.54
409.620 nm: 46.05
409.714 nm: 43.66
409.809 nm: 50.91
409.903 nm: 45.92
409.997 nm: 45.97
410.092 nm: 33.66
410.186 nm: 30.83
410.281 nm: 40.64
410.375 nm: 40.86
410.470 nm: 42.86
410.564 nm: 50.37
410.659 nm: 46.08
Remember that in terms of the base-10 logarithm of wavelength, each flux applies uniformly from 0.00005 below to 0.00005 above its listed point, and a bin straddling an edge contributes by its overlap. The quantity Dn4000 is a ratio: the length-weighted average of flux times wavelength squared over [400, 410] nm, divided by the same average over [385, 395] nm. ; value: 2.04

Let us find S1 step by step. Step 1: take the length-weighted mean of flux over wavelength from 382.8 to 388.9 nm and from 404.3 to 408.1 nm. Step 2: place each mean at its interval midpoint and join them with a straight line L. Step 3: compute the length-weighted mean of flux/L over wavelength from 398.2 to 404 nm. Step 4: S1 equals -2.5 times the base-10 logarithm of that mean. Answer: -0.21 mag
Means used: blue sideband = 21.4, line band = 43.9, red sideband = 41.2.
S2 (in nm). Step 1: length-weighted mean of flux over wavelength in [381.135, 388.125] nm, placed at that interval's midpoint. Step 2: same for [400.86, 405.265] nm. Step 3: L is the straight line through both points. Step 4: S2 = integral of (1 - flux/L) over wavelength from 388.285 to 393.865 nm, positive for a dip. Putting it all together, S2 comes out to 0.912 nm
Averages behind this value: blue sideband 20.9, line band 23.9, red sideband 44.1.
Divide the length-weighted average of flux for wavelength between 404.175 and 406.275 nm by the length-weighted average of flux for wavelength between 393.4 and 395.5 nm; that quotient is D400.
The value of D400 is 1.75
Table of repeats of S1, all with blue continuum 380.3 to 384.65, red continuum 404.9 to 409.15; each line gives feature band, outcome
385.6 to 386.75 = 0.17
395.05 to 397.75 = 0.40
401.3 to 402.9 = -0.21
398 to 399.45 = -0.14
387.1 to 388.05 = 0.14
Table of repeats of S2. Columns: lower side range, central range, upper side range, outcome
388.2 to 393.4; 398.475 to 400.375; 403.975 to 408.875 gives -0.47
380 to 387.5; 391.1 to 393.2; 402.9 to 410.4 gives 0.41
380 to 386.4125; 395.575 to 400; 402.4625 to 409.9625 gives 0.65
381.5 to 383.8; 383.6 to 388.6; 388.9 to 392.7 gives -0.45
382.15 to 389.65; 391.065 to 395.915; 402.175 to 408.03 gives 0.97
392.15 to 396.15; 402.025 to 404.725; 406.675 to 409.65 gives -0.31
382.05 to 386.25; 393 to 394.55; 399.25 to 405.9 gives 0.86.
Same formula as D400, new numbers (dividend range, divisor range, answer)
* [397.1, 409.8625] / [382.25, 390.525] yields 1.91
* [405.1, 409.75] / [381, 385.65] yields 2.21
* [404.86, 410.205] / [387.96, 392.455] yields 1.64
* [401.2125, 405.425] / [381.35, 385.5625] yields 2.27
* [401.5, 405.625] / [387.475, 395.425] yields 1.81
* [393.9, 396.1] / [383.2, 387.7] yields 1.28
